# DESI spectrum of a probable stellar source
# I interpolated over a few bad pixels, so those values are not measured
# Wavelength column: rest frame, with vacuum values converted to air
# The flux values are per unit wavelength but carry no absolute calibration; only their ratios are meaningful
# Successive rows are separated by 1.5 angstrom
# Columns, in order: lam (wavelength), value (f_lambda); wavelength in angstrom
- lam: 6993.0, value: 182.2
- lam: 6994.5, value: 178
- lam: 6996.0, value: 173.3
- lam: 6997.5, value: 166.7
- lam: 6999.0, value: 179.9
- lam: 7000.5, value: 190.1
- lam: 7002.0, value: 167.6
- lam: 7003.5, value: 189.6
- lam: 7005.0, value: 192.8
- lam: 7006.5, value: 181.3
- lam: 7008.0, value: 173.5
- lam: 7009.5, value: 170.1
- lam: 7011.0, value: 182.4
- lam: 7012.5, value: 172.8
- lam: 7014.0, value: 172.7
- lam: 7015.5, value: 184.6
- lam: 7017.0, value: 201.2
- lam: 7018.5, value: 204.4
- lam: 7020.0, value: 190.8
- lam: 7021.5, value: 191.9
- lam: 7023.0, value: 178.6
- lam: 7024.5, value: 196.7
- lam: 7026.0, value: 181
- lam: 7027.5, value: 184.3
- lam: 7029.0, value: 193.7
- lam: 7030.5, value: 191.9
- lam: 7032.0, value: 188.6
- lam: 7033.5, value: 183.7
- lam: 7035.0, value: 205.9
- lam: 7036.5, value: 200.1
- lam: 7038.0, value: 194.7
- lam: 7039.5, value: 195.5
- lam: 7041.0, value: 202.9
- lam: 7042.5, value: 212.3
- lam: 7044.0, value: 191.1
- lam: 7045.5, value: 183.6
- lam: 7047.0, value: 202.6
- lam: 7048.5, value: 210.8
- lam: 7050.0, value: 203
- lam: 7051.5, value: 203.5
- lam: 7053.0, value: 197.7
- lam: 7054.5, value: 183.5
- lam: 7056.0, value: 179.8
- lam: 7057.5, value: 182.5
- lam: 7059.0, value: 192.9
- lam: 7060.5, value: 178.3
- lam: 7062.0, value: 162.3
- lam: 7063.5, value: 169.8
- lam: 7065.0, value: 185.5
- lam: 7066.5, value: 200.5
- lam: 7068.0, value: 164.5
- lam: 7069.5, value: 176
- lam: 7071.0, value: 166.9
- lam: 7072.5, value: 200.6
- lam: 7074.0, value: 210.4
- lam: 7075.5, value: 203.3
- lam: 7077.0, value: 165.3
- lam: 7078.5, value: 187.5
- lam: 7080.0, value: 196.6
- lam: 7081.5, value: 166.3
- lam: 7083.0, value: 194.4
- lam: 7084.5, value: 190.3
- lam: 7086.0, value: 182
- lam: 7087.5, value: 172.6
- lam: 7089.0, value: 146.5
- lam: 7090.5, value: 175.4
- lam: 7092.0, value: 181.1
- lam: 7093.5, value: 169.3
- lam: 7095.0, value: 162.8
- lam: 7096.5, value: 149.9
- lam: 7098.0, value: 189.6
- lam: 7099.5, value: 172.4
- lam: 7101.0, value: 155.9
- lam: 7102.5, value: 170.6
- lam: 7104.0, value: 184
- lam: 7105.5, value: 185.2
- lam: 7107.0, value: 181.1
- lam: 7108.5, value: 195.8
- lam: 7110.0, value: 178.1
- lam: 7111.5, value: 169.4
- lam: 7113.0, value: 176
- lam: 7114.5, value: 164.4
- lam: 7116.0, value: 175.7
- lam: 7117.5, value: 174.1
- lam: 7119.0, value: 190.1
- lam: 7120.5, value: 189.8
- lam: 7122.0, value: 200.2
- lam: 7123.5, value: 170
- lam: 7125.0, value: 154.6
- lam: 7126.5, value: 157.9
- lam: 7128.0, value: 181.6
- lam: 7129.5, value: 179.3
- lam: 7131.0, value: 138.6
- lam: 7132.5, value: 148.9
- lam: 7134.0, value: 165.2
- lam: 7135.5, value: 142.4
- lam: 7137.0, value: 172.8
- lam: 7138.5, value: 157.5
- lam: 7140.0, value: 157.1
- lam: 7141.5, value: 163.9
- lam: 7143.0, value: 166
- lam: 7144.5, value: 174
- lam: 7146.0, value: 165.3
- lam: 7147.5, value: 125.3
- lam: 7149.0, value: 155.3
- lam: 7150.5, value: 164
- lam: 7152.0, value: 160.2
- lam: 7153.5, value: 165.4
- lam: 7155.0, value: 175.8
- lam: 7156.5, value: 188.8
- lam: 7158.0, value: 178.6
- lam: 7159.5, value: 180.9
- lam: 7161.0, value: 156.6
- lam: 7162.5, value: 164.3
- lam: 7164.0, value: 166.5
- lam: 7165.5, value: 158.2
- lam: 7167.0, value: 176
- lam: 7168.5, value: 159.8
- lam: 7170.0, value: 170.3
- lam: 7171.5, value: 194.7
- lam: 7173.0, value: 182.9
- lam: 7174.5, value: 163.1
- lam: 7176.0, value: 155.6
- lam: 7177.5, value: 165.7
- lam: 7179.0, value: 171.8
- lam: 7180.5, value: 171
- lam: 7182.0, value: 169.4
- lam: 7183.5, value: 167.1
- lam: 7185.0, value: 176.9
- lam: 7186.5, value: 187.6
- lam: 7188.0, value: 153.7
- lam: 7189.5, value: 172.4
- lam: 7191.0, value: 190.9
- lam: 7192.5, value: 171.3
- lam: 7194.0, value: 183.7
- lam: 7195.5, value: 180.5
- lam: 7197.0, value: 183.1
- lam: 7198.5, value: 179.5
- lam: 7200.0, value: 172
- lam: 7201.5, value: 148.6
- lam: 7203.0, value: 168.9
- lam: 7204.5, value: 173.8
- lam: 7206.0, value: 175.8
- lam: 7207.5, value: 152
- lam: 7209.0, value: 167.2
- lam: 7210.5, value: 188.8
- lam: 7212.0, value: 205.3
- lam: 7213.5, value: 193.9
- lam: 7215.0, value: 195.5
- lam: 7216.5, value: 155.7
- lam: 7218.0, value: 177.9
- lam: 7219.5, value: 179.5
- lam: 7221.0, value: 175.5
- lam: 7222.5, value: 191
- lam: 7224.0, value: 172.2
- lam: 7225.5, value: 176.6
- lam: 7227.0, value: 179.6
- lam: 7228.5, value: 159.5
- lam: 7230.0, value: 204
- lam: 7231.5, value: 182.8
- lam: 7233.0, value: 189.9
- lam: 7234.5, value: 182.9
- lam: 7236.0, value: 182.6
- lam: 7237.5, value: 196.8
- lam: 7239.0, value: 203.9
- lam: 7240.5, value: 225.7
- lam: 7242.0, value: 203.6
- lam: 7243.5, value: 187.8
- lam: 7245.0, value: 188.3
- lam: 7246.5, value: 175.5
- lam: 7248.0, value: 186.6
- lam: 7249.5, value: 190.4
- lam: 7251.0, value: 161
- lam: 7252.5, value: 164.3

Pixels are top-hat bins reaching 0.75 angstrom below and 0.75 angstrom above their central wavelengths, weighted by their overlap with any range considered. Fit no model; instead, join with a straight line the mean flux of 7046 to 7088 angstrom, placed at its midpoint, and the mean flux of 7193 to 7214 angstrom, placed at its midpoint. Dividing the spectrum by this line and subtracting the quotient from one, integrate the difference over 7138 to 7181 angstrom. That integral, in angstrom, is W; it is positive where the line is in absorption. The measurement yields 3.1 angstrom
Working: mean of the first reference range 187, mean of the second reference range 176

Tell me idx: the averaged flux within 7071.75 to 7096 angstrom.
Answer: 181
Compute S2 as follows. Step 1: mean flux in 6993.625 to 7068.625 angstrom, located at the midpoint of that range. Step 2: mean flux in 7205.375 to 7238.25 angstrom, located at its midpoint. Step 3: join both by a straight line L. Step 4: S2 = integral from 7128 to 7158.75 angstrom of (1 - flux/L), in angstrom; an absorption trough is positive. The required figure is 3.5 angstrom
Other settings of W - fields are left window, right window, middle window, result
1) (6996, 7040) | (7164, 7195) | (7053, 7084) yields -0.3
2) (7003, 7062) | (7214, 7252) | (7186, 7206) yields 1.3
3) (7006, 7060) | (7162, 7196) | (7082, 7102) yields 1.2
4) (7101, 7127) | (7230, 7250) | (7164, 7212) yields 3.5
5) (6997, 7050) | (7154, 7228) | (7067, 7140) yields 3.0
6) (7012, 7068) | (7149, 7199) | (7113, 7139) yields 1.4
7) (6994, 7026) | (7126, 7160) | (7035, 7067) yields -2.8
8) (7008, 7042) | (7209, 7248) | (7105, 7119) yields 0.7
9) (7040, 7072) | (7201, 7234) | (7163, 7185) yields 1.4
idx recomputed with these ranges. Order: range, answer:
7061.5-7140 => 175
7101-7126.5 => 177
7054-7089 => 182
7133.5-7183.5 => 166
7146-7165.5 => 165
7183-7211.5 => 174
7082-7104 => 173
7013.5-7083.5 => 190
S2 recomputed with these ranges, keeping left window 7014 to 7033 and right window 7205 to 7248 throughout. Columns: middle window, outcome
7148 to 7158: 0.99 angstrom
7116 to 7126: 0.45 angstrom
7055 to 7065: 0.56 angstrom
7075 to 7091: 0.73 angstrom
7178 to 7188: 0.73 angstrom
